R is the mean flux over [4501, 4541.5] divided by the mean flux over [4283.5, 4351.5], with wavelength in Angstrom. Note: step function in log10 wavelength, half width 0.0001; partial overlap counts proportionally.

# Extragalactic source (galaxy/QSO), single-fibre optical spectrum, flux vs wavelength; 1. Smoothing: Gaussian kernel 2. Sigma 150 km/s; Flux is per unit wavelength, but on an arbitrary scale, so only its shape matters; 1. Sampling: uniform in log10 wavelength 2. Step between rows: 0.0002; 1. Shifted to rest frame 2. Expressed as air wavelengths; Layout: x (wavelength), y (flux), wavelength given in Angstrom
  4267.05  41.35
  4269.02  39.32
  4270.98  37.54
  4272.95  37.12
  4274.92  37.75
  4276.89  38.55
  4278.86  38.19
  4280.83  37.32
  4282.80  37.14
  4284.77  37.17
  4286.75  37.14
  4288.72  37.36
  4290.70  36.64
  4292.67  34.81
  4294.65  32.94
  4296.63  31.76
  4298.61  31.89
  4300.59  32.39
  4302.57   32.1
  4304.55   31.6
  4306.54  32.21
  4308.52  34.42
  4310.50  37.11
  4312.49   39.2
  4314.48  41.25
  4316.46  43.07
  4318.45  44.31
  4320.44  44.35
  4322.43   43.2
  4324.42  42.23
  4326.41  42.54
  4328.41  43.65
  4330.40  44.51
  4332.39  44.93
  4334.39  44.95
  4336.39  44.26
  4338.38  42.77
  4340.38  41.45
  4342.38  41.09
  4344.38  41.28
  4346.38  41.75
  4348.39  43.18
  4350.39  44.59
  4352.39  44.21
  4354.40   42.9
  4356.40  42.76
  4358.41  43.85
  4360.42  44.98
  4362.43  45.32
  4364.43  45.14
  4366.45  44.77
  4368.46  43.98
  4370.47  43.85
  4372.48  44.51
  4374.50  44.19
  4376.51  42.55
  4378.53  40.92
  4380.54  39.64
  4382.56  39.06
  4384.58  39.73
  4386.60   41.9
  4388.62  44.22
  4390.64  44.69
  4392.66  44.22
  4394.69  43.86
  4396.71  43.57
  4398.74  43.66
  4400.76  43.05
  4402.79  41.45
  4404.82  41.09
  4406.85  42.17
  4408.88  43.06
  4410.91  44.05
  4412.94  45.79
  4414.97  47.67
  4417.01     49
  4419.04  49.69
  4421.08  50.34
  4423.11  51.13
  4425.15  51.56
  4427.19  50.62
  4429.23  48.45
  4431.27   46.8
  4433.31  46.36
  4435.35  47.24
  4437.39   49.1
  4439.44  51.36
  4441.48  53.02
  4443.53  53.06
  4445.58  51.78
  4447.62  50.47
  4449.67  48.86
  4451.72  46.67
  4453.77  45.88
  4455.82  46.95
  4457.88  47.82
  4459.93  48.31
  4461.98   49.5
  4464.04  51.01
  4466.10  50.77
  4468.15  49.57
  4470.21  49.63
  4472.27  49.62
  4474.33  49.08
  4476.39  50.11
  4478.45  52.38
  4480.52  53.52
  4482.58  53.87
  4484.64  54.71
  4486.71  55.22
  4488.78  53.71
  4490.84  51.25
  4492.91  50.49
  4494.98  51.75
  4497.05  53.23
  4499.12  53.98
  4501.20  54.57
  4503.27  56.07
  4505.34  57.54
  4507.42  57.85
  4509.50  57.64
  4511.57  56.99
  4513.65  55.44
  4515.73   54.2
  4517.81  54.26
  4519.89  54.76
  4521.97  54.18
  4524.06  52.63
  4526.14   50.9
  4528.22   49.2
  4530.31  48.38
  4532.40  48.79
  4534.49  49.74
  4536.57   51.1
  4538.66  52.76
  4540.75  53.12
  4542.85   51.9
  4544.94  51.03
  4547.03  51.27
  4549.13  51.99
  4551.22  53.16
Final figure 1.4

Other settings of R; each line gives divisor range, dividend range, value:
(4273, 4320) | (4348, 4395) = 1.19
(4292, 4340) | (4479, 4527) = 1.39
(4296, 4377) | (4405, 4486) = 1.19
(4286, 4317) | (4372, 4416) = 1.22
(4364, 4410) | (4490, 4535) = 1.25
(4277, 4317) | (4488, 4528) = 1.52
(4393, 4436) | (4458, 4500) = 1.12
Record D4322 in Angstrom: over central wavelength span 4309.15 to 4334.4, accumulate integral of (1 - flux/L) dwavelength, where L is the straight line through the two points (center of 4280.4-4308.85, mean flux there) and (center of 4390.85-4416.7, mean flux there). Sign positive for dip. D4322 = -4.0 Angstrom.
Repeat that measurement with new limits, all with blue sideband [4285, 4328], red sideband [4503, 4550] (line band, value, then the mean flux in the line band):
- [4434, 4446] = -0.99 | 50.7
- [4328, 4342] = -1.53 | 43.7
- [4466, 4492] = -1.13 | 51.9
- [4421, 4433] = -0.95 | 49.6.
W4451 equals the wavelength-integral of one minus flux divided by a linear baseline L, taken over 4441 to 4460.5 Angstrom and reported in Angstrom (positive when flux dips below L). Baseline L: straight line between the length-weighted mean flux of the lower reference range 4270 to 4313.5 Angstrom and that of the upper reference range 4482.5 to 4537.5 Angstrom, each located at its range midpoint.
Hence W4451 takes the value -0.3 Angstrom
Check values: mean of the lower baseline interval 35.6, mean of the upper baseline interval 53.4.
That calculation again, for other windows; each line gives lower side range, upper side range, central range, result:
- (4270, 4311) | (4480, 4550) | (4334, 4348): -1.1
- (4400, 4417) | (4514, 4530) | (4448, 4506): -2.3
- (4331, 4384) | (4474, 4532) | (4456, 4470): 0.4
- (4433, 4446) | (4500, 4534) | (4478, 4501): -0.2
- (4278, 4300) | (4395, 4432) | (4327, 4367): -3.0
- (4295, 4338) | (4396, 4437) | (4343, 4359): -0.5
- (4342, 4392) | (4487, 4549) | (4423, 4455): -1.1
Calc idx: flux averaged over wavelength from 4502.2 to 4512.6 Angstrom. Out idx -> 57.2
